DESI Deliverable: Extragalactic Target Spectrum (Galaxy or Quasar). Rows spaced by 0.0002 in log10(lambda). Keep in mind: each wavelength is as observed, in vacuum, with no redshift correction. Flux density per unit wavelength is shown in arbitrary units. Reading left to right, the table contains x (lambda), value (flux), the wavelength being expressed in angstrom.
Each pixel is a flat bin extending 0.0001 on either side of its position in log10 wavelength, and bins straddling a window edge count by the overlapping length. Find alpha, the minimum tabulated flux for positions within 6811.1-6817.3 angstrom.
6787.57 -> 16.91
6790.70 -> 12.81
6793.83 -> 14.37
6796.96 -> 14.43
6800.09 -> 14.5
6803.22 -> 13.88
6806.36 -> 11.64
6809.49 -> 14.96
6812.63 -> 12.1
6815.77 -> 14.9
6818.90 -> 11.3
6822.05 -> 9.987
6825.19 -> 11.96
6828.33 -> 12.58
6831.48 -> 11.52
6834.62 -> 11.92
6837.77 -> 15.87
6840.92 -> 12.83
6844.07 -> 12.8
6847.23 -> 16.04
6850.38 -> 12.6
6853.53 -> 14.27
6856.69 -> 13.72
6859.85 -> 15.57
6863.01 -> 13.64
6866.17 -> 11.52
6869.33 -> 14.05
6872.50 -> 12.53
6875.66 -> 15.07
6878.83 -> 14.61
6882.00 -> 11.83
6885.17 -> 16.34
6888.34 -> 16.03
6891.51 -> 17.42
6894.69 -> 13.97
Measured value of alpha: 12.1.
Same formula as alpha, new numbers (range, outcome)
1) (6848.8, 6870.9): 11.52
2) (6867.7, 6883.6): 11.83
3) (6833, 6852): 11.92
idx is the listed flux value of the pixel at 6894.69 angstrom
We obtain 13.97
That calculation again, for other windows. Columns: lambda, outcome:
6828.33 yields 12.58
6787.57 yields 16.91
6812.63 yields 12.1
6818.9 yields 11.3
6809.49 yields 14.96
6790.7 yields 12.81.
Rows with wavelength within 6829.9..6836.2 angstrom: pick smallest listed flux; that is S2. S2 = 11.52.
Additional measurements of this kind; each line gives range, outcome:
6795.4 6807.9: 11.64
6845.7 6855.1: 12.6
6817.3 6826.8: 9.987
